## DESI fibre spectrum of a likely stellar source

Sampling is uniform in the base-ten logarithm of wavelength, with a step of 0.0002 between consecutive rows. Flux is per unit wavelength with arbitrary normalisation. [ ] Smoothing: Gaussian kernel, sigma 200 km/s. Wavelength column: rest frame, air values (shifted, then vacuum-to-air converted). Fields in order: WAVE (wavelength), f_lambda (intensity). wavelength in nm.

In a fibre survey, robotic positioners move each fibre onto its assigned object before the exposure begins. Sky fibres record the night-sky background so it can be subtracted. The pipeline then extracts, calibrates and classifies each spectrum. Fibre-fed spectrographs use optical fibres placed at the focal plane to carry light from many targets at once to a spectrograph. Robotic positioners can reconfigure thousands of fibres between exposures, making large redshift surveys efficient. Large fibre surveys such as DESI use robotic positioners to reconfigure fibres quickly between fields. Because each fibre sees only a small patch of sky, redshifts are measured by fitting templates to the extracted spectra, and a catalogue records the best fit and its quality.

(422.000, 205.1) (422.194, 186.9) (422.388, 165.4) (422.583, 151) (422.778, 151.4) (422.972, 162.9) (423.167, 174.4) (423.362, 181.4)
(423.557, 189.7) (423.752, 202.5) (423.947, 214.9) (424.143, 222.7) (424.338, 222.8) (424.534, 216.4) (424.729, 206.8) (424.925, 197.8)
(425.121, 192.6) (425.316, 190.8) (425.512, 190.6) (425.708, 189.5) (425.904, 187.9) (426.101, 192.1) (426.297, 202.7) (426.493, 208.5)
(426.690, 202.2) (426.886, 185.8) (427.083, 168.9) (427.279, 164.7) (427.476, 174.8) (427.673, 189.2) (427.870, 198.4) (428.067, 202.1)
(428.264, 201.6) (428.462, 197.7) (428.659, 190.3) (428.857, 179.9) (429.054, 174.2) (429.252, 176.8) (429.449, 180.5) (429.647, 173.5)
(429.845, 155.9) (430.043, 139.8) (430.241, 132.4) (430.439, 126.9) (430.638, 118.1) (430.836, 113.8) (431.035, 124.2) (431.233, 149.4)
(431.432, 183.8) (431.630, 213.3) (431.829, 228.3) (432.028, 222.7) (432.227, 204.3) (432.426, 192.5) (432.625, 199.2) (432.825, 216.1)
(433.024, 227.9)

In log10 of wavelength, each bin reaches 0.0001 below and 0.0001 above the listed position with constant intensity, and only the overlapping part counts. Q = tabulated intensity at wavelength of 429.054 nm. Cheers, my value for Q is 174.2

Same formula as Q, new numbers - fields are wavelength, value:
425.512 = 190.6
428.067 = 202.1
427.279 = 164.7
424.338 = 222.8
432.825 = 216.1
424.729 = 206.8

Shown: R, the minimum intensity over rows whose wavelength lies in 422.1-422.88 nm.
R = 151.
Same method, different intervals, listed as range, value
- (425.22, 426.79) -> 187.9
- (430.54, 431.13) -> 113.8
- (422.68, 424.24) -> 151.4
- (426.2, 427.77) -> 164.7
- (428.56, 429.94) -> 155.9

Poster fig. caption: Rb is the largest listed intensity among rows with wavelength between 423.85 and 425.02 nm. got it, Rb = 222.8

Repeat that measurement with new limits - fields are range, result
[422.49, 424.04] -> 214.9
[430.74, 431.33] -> 149.4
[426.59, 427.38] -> 202.2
